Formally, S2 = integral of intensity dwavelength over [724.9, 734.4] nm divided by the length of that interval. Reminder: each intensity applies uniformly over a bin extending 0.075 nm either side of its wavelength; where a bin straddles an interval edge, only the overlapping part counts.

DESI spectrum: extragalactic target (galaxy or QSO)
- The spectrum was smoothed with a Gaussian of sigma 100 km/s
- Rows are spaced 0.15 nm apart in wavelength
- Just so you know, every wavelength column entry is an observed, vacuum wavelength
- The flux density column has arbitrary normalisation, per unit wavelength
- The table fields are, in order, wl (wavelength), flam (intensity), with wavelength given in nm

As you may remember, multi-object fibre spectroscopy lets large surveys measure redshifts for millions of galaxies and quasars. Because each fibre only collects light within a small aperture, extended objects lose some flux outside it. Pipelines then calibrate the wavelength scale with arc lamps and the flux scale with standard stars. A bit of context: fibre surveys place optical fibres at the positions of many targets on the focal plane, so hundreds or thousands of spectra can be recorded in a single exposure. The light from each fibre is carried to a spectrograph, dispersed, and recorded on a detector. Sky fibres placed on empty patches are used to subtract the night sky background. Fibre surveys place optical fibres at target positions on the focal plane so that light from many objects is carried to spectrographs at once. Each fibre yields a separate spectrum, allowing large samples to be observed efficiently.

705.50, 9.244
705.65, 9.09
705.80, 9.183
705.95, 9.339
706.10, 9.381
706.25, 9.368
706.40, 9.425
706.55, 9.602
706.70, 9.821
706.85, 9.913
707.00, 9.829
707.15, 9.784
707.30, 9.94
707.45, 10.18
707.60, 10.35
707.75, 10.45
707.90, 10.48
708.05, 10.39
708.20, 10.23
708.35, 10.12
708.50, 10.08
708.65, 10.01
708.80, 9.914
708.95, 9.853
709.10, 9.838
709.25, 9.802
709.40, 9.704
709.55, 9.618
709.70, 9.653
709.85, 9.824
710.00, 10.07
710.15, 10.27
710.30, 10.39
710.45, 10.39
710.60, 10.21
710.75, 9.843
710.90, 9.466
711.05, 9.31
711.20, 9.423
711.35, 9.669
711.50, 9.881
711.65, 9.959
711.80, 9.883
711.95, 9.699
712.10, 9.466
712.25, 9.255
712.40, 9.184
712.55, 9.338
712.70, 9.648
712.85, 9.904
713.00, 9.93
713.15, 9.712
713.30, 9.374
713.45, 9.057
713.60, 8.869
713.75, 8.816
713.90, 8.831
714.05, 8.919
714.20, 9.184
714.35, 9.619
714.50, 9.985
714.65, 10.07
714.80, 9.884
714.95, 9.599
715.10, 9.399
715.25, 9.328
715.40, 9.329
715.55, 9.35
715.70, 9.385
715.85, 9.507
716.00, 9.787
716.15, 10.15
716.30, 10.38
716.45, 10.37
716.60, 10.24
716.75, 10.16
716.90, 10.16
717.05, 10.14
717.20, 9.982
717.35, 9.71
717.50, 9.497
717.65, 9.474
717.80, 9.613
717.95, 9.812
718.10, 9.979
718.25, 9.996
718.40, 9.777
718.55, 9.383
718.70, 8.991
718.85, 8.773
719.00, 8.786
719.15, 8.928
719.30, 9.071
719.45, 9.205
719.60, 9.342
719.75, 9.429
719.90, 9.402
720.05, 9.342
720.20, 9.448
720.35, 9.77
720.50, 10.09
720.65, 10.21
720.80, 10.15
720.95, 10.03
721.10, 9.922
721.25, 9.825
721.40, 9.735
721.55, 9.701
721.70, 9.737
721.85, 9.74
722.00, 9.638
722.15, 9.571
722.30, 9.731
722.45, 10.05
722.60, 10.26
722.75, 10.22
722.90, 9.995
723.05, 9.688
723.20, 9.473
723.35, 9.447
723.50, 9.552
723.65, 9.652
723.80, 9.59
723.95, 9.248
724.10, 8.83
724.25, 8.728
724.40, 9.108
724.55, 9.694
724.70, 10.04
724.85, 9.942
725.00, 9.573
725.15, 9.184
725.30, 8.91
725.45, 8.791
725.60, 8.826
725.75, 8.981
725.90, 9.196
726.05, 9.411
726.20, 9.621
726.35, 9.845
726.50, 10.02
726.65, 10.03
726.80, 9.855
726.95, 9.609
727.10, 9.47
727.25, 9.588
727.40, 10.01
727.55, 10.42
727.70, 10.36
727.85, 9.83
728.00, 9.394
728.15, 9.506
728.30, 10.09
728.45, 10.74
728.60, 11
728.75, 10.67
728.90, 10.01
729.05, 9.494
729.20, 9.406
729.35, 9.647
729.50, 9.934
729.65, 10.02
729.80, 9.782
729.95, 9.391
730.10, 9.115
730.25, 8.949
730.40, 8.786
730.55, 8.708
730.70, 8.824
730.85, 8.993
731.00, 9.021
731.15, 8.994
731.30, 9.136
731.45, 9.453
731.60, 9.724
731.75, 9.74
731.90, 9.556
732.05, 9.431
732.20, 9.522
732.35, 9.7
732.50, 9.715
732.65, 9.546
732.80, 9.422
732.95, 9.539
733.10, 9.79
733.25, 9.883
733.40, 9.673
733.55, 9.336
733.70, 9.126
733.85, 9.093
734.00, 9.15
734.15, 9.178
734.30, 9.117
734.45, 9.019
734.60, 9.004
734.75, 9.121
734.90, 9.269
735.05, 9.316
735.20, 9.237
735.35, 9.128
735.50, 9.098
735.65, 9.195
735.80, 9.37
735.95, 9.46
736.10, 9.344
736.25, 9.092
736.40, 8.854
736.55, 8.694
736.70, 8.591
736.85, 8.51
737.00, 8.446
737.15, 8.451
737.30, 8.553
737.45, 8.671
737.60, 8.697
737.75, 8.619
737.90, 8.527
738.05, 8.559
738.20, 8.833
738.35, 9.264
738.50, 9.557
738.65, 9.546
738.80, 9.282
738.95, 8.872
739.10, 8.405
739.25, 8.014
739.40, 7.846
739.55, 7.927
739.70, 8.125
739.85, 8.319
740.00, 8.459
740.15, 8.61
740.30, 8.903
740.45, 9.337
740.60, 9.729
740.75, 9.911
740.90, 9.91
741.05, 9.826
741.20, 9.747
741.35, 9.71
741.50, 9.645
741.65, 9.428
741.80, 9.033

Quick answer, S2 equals 9.54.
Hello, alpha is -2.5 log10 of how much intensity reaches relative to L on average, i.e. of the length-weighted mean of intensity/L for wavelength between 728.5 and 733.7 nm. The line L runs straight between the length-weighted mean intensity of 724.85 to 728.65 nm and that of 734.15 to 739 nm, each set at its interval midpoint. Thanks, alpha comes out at -0.02 mag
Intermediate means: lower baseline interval 9.69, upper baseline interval 8.98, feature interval 9.53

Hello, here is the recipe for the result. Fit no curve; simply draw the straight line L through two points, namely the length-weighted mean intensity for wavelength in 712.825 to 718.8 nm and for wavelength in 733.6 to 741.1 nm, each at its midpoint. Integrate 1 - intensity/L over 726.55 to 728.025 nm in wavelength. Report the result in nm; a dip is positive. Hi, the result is -0.10 nm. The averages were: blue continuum 9.64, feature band 9.88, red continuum 8.94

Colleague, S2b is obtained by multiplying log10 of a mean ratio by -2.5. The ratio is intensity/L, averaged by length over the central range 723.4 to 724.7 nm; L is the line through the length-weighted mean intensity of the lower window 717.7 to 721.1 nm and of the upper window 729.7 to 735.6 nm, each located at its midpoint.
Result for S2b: 0.01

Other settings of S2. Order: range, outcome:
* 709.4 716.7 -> 9.66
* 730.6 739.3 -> 9.13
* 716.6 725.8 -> 9.58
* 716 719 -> 9.79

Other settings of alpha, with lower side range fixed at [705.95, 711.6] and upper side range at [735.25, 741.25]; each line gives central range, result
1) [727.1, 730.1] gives -0.08 mag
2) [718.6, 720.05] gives 0.05 mag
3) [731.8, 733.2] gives -0.06 mag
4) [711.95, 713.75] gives 0.04 mag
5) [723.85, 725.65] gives 0.01 mag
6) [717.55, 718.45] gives -0.02 mag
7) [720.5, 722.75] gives -0.05 mag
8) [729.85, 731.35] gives 0.02 mag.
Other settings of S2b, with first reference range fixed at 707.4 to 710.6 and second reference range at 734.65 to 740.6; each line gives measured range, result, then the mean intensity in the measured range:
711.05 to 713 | 0.038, 9.61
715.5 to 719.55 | 0.007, 9.65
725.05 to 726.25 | 0.028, 9.11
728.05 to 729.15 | -0.107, 10.2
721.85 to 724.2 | -0.021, 9.66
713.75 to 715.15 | 0.042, 9.46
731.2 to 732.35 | -0.049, 9.51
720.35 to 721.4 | -0.048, 10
